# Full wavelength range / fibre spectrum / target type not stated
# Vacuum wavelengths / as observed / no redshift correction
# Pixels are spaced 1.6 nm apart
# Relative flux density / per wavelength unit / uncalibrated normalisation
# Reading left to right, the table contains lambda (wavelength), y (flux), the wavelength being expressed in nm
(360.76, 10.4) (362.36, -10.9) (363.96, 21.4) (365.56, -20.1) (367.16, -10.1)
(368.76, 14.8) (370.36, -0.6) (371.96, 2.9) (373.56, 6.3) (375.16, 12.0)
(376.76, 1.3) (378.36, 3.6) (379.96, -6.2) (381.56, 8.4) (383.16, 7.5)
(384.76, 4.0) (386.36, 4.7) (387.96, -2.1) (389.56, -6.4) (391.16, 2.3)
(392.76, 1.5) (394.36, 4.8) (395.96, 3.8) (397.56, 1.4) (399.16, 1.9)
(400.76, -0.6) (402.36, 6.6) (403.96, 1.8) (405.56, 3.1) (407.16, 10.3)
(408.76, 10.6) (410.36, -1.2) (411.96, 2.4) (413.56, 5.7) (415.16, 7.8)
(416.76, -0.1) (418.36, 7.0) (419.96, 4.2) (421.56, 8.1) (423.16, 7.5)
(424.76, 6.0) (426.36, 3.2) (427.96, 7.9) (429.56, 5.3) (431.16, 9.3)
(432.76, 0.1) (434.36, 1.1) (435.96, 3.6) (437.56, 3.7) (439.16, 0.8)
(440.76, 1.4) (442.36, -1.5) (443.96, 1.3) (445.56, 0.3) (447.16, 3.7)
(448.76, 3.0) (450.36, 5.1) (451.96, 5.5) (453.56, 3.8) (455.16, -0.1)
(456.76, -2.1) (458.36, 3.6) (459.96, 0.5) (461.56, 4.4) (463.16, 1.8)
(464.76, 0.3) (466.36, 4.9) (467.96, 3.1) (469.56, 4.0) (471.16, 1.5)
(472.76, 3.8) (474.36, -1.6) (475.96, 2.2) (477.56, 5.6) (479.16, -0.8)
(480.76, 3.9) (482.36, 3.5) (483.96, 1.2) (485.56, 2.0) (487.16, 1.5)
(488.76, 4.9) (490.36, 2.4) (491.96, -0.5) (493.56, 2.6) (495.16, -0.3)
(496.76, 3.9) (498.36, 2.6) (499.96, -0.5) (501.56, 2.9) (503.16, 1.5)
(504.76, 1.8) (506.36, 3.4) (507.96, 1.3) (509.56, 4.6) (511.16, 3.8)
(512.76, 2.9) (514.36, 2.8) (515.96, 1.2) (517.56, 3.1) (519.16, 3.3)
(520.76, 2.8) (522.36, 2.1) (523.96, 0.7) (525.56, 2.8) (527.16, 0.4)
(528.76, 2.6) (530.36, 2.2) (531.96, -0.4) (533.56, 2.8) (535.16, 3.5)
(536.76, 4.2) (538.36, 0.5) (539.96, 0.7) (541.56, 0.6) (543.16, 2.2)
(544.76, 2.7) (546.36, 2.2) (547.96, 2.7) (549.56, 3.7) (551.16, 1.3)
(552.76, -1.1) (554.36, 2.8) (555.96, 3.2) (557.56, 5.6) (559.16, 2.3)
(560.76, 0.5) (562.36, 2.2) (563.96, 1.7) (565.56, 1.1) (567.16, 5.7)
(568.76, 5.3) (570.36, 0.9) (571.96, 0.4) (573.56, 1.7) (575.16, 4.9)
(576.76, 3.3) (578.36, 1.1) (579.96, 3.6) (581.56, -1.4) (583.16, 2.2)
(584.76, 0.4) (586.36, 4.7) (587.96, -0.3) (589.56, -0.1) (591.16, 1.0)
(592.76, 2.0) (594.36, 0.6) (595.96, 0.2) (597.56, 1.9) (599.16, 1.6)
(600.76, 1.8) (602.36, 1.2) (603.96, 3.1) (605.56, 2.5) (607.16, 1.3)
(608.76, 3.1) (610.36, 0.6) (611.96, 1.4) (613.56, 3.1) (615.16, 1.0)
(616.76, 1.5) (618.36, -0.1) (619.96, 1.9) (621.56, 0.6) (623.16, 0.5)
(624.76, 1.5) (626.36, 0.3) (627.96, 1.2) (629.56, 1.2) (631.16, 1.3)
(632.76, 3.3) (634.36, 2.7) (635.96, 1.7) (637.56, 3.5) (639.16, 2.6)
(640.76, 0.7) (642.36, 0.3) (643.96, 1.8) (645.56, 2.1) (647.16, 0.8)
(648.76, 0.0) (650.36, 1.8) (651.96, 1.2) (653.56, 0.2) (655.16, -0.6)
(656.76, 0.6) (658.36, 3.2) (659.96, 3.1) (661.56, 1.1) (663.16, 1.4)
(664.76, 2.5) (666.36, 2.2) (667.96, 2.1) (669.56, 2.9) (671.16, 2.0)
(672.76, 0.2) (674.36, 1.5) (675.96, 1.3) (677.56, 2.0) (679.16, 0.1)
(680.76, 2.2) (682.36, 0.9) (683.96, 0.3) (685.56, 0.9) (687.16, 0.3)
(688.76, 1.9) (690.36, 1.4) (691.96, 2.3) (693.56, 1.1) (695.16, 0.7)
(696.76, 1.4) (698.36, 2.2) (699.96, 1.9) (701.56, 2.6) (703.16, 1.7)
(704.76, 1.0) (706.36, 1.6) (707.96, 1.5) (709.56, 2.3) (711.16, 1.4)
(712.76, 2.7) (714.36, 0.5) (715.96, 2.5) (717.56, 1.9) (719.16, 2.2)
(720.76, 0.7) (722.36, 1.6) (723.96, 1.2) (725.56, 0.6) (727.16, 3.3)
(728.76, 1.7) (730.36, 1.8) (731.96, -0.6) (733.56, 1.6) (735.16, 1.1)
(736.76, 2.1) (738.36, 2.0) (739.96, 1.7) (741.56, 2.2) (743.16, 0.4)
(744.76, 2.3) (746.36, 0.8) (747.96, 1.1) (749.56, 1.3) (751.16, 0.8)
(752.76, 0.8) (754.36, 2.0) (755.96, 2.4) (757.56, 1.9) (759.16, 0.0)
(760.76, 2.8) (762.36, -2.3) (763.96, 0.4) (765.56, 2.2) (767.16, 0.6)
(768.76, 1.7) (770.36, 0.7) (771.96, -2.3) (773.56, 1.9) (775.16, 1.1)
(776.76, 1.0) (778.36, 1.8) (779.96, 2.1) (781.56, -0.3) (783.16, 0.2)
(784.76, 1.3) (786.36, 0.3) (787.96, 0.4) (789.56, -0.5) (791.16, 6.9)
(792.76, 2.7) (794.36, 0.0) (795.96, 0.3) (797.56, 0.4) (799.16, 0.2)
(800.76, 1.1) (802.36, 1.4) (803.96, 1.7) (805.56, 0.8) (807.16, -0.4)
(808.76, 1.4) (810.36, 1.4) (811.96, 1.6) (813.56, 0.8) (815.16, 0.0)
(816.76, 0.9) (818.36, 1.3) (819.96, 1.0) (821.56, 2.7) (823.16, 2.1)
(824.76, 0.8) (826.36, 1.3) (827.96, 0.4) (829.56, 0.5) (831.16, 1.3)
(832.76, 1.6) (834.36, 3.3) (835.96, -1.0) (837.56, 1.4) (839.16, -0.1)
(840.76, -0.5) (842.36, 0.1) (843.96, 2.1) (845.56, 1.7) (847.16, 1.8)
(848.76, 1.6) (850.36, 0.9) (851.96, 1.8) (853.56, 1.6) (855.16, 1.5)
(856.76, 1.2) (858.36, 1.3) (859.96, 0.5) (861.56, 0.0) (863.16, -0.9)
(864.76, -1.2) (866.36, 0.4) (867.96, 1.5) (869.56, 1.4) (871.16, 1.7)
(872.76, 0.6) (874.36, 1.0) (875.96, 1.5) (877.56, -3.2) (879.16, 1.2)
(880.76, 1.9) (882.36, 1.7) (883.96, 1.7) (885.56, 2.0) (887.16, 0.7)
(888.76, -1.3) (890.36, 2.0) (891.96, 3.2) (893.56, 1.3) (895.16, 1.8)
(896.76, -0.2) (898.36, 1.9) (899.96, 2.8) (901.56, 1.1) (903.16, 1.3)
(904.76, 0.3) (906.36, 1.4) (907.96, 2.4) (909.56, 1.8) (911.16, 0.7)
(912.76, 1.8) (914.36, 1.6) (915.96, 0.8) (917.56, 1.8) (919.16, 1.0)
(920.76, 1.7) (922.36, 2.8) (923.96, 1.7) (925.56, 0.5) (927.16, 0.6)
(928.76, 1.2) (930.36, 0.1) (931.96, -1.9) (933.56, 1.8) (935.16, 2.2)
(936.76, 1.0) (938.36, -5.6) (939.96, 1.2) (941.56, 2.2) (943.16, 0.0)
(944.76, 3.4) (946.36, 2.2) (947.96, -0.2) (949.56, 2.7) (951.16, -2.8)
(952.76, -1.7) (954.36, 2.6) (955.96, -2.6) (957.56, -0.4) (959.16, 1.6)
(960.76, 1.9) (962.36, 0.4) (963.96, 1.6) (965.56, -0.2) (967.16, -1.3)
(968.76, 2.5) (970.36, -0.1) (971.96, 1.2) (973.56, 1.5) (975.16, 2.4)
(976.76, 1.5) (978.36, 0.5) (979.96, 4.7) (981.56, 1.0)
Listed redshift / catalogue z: 1.12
